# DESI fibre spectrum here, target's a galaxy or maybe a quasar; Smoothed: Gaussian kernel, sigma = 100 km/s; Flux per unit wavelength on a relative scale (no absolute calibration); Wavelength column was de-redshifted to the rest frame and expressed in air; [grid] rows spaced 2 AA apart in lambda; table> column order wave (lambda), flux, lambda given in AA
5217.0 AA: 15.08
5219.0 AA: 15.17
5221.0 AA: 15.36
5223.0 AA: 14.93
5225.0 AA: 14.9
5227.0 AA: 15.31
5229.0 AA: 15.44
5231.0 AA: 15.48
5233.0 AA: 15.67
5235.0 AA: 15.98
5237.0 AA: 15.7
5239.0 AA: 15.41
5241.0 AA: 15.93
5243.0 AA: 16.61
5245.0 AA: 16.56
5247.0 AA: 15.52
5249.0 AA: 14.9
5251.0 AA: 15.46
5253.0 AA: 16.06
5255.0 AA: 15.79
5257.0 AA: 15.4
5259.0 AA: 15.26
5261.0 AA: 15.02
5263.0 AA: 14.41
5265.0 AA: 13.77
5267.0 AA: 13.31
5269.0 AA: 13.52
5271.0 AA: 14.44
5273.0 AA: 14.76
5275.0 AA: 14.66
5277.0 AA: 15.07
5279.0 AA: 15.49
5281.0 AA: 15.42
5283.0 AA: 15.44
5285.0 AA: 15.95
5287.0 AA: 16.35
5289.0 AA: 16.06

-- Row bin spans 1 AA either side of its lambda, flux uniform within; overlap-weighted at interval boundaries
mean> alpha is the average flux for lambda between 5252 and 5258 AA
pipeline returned 15.8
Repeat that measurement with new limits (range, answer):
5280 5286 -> 15.6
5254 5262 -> 15.4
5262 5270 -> 13.8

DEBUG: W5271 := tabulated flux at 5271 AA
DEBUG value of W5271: 14.44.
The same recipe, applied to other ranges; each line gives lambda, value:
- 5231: 15.48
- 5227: 15.31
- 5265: 13.77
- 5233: 15.67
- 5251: 15.46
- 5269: 13.52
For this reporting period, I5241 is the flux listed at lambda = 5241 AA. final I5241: 15.93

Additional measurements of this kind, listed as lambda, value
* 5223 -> 14.93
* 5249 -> 14.9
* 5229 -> 15.44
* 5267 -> 13.31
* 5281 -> 15.42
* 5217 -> 15.08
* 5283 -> 15.44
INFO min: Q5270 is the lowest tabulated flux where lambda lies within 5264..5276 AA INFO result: 13.31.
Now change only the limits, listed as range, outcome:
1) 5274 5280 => 14.66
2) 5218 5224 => 14.93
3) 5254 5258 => 15.4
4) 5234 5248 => 15.41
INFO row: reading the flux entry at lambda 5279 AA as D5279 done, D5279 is 15.49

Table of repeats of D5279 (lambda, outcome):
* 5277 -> 15.07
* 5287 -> 16.35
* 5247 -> 15.52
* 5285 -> 15.95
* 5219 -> 15.17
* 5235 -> 15.98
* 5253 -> 16.06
